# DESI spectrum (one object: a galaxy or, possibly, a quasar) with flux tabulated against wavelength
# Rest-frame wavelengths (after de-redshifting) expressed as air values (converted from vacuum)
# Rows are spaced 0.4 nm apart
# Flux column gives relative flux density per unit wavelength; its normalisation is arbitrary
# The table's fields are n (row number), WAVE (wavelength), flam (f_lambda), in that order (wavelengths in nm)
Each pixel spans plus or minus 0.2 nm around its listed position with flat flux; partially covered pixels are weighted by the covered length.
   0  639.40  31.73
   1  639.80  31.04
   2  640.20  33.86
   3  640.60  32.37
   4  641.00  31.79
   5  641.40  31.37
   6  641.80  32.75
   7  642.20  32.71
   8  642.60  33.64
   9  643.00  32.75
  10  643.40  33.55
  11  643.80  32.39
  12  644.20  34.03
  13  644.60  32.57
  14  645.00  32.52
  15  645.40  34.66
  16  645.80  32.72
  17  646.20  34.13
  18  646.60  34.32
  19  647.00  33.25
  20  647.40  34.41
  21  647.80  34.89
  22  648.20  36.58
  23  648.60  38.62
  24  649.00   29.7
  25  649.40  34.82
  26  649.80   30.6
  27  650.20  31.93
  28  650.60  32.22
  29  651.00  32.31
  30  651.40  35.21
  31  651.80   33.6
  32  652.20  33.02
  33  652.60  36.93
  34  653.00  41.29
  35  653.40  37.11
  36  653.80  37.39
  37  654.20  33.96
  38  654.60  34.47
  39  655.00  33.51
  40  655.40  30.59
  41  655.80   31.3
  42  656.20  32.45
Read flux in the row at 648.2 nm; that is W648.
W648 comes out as 36.58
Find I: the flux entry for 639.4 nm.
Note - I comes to 31.73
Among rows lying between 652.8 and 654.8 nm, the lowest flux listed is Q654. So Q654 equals 33.96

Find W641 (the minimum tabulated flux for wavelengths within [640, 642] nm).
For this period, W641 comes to 31.37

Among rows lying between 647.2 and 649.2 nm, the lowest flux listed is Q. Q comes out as 29.7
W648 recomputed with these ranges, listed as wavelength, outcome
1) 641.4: 31.37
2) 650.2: 31.93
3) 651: 32.31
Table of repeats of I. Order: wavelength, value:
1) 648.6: 38.62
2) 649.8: 30.6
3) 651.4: 35.21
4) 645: 32.52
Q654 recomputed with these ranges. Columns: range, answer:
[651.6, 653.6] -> 33.02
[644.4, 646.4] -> 32.52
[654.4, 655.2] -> 33.51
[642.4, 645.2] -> 32.39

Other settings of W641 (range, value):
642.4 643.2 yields 32.75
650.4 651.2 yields 32.22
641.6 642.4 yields 32.71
